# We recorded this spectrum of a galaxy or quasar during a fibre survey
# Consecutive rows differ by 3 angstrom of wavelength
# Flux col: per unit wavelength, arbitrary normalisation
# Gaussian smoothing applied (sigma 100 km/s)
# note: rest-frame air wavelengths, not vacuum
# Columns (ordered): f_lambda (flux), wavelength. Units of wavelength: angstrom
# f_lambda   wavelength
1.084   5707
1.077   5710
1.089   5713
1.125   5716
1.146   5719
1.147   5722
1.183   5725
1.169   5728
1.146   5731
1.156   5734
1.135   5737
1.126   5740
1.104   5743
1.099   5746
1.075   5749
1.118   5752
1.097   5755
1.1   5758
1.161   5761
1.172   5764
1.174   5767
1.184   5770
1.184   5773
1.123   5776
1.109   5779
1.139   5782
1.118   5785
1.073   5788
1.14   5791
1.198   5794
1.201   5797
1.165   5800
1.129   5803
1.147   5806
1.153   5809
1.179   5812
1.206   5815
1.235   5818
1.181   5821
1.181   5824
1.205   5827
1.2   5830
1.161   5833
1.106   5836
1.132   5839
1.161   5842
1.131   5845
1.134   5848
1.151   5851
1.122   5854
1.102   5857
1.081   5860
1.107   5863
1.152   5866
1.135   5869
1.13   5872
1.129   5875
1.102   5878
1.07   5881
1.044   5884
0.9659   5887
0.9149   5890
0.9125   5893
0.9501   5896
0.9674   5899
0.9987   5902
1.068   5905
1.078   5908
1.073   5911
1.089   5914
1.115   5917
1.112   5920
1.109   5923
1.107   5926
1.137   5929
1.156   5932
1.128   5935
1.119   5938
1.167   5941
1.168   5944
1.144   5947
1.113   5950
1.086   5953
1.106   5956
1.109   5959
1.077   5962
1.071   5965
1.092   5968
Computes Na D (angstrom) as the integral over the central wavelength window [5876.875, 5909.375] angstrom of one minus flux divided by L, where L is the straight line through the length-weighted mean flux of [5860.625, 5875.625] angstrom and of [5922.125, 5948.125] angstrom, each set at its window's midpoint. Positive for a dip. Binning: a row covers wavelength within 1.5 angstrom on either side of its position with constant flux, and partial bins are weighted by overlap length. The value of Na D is 3.63 angstrom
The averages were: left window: 1.13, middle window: 1.01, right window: 1.14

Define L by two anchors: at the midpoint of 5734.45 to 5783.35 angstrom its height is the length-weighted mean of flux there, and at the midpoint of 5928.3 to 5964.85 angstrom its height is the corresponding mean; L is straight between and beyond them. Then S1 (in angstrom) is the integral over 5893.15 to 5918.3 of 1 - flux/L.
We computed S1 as 2.02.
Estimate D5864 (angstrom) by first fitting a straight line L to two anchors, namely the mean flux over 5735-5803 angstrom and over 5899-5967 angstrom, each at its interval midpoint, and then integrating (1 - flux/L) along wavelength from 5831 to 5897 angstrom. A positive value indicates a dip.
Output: 1.72 angstrom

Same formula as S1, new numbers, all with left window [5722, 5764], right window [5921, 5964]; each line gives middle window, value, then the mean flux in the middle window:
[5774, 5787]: 0.1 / 1.12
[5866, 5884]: 0.2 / 1.11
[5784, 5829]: -1.6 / 1.17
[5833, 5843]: -0.1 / 1.14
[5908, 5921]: 0.3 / 1.09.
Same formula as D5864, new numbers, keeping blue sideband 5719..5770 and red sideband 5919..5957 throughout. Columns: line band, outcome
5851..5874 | 0.21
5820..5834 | -0.66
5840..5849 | -0.08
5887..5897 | 1.76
